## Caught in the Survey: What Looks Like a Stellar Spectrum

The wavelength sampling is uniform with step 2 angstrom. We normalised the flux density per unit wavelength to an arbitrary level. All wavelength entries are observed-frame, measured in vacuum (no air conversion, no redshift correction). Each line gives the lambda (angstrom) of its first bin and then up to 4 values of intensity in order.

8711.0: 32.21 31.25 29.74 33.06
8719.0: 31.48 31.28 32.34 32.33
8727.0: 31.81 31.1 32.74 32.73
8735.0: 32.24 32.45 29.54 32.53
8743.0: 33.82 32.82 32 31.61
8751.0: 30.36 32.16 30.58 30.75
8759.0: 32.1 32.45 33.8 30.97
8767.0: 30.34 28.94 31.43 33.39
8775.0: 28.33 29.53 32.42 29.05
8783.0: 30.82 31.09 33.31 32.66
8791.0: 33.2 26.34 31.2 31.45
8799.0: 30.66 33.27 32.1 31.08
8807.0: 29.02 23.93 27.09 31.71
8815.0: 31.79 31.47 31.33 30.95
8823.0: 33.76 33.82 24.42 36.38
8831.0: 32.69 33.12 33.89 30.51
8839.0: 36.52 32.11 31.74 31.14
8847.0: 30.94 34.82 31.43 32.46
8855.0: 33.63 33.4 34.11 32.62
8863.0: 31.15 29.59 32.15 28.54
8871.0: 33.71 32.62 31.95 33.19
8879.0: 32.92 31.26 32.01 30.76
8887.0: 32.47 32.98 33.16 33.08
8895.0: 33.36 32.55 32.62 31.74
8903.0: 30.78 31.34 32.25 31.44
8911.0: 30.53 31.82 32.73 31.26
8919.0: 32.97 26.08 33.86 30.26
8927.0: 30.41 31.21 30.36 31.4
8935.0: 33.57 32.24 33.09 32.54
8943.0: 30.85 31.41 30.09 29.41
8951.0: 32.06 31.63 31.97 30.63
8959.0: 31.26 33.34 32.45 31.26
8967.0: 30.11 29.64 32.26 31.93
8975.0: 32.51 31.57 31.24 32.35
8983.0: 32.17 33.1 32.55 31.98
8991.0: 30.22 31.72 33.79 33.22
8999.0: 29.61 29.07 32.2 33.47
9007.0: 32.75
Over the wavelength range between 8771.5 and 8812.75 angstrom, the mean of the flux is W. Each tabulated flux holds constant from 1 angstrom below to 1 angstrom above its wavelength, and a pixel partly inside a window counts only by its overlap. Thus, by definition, 30.5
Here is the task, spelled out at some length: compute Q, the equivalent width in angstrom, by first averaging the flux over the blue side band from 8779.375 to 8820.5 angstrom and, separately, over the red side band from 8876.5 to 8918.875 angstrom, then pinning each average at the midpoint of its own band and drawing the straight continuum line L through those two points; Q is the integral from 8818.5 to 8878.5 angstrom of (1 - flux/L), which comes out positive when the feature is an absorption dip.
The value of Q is -1.8 angstrom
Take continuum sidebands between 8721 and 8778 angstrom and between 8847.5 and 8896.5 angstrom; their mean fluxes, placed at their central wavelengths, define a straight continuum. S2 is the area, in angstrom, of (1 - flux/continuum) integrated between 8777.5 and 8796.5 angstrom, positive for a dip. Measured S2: 0.5 angstrom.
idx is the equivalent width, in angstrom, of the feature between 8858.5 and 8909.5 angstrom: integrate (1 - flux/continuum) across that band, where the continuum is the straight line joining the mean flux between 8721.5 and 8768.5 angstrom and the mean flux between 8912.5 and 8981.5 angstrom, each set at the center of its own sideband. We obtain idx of -0.8 angstrom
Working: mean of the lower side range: 31.9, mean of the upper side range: 31.5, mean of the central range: 32.1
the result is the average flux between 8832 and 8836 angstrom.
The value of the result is 33.5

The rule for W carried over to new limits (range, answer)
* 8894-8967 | 31.6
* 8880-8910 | 32.1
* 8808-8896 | 32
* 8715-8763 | 31.9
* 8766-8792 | 31.1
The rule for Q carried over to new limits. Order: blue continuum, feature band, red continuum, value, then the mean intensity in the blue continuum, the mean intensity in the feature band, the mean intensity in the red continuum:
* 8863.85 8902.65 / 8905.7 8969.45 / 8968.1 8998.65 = 1.28 angstrom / 32.1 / 31.4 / 32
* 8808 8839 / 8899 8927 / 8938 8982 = 0.11 angstrom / 31.3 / 31.3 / 31.5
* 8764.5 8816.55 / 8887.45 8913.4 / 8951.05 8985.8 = -0.70 angstrom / 30.6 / 32.1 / 31.7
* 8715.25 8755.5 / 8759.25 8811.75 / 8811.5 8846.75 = 2.12 angstrom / 31.9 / 30.7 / 32.1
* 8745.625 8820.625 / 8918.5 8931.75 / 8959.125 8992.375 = 0.38 angstrom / 30.9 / 30.7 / 31.8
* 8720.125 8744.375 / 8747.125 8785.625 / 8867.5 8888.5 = 1.18 angstrom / 32.1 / 31.1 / 32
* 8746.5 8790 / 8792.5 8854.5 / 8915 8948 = -0.28 angstrom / 31.3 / 31.5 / 31.4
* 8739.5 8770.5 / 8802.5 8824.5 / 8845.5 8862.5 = 1.31 angstrom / 31.6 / 30.4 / 32.8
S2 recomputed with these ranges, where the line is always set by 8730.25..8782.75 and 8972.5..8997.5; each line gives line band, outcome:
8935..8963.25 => 0.3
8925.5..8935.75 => 0.2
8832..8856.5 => -0.7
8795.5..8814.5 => 0.9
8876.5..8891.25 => -0.2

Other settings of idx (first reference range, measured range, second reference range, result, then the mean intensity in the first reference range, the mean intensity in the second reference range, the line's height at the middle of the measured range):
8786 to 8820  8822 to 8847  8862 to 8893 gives -1.0 angstrom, 30.7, 31.9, 31.2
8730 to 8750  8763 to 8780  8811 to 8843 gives 0.7 angstrom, 32.2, 32.1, 32.2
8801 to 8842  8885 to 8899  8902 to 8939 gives -0.6 angstrom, 31.4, 31.4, 31.4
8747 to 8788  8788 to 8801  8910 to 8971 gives 0.0 angstrom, 31.2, 31.4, 31.2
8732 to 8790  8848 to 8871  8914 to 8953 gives -0.6 angstrom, 31.5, 31.4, 31.4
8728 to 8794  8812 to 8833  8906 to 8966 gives -0.3 angstrom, 31.4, 31.5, 31.5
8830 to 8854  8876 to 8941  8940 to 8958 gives -0.3 angstrom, 32.6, 31.2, 31.7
